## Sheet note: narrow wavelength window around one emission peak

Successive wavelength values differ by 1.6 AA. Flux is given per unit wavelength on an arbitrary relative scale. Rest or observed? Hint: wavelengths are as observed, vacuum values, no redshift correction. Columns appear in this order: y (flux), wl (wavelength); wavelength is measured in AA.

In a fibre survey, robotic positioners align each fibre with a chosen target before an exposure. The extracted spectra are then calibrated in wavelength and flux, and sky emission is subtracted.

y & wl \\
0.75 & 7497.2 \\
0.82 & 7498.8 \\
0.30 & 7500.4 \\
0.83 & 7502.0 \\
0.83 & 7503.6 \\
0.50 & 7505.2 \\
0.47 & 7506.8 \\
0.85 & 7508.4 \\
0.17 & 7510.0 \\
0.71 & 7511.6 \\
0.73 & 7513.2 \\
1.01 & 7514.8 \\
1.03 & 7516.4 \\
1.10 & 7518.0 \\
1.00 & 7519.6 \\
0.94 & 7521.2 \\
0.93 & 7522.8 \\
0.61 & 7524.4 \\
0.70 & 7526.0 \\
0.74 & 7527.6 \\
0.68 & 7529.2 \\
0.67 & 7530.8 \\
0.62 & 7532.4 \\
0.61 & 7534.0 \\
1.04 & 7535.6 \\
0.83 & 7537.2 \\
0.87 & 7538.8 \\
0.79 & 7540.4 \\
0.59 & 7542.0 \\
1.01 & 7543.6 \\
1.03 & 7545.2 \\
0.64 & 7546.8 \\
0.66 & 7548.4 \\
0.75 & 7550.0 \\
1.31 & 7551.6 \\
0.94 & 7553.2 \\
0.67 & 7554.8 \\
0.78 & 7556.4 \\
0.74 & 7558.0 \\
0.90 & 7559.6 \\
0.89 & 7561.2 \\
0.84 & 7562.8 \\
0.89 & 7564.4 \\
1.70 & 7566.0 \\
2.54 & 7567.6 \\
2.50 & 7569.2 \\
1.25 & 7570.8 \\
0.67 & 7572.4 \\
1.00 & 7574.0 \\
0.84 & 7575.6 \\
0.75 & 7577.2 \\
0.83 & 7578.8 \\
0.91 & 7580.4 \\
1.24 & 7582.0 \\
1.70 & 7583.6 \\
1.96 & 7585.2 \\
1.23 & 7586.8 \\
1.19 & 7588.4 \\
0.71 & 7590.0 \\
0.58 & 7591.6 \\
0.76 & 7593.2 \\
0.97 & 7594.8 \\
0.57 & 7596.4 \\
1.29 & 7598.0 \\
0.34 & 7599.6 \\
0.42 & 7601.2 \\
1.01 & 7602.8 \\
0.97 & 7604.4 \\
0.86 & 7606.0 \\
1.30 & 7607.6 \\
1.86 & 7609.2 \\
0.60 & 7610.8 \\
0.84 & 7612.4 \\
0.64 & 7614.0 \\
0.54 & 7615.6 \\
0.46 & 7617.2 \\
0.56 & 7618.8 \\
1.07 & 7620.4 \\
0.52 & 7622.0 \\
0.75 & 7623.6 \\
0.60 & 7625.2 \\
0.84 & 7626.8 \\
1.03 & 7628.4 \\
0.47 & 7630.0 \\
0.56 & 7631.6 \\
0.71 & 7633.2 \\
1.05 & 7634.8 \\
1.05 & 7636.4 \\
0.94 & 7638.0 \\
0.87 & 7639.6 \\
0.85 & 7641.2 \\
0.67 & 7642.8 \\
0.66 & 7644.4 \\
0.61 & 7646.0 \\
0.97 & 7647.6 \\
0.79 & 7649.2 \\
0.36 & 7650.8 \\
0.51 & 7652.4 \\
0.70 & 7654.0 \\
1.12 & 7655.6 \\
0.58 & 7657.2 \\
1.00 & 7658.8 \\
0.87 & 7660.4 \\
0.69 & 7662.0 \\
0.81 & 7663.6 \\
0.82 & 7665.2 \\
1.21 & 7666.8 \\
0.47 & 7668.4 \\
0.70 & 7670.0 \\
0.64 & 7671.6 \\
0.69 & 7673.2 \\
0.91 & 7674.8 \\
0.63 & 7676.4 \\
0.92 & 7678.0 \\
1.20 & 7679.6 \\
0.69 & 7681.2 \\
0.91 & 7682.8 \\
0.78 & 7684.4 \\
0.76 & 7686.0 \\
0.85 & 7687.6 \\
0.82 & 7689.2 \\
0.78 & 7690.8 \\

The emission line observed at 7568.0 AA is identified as [S II]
